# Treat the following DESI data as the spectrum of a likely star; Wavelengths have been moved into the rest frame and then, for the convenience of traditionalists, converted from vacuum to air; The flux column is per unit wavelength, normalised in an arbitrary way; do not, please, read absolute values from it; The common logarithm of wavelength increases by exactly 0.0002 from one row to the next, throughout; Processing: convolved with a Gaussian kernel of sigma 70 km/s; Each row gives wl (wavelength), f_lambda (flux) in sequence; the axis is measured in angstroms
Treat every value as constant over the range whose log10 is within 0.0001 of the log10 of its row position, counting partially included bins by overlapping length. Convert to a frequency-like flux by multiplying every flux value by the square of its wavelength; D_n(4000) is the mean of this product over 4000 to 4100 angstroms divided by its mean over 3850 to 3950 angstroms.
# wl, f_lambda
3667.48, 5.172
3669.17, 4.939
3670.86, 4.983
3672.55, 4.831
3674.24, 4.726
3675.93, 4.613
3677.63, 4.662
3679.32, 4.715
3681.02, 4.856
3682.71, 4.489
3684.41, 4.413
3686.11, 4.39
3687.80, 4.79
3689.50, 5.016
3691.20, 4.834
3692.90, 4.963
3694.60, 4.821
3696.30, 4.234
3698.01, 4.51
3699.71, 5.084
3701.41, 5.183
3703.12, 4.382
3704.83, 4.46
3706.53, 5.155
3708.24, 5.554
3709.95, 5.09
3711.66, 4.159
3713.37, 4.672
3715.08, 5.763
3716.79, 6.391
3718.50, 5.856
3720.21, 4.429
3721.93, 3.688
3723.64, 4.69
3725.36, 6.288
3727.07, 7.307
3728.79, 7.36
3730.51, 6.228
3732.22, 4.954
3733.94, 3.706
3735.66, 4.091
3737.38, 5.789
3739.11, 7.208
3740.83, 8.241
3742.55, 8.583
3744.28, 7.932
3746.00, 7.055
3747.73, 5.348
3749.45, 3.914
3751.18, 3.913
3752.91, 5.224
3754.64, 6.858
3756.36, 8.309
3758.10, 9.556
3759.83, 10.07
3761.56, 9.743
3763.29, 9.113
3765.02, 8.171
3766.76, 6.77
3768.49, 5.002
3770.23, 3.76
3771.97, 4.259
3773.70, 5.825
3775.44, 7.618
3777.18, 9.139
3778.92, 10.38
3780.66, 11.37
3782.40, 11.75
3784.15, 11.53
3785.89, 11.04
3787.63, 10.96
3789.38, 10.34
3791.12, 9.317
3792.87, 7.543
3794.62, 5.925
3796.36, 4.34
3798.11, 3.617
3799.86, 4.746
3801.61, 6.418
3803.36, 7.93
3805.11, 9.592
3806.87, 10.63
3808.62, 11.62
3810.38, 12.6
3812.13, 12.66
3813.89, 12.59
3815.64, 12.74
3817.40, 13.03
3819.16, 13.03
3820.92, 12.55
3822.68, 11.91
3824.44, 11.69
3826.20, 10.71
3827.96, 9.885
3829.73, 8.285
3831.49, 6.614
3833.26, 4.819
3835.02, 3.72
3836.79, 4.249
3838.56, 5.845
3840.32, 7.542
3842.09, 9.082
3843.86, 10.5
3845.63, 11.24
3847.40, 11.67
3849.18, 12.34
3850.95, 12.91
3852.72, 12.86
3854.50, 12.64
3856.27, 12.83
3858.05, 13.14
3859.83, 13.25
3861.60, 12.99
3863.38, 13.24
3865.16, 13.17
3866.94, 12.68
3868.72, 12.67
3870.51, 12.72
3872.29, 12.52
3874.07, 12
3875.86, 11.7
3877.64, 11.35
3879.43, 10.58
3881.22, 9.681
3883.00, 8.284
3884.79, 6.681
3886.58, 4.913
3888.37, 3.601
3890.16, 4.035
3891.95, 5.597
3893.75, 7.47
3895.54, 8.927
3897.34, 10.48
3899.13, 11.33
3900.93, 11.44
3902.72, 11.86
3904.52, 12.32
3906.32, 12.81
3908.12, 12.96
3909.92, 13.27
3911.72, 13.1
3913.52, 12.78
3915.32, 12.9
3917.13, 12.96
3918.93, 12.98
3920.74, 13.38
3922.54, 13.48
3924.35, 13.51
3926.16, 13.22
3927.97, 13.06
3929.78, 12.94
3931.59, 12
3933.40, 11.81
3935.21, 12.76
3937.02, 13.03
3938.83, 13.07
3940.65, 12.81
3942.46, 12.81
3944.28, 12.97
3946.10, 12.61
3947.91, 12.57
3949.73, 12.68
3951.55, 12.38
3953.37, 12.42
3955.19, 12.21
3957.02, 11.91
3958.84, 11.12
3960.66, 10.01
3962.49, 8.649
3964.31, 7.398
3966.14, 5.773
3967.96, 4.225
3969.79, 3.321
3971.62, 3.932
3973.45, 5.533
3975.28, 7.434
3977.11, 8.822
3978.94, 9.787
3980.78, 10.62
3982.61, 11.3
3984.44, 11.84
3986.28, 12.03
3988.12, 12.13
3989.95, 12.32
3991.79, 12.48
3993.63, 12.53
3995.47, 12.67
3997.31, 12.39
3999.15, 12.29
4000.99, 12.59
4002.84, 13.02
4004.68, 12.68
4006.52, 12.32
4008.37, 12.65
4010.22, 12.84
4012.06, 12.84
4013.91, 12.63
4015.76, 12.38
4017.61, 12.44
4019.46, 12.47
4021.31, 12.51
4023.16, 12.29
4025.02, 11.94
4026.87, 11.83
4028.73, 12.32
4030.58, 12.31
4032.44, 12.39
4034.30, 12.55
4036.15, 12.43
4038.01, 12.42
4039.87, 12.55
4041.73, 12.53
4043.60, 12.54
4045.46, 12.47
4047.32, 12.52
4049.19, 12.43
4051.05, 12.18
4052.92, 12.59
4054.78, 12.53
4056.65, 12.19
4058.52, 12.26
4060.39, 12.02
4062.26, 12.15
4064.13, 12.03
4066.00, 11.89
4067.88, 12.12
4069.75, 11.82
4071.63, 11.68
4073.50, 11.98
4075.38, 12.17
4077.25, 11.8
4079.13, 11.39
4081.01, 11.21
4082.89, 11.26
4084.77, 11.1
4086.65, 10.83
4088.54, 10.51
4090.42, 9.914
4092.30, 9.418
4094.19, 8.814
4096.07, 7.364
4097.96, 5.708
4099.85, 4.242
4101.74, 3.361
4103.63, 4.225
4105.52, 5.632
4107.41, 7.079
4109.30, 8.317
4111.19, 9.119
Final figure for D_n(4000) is 1.08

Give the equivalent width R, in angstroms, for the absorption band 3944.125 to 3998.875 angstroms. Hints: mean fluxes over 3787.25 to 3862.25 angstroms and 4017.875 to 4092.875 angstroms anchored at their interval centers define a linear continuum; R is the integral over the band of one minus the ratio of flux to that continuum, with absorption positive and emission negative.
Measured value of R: 4.8 angstroms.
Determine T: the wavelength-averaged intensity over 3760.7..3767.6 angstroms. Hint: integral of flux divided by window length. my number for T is 8.45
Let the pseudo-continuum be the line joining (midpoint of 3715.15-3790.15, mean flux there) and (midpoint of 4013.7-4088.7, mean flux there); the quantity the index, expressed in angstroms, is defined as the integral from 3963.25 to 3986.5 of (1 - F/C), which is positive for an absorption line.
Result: 6.7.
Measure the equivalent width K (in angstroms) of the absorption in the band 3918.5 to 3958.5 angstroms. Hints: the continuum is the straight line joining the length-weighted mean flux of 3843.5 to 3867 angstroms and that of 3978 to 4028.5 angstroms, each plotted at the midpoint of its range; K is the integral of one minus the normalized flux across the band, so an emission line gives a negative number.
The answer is -1.1 angstroms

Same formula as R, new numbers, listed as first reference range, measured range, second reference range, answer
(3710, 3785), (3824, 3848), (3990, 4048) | 1.3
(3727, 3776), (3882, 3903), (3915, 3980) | 4.2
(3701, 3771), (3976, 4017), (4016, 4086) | -3.4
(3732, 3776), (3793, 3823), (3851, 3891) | -3.6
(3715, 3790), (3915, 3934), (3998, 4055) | -4.4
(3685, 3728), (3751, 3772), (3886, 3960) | -1.6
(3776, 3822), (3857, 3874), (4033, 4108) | -4.7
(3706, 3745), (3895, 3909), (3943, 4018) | -3.4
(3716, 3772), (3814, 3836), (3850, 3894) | -2.5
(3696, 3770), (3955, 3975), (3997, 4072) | 6.3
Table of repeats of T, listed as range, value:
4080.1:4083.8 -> 11.2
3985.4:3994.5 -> 12.3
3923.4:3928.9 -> 13.2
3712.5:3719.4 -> 5.66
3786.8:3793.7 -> 9.54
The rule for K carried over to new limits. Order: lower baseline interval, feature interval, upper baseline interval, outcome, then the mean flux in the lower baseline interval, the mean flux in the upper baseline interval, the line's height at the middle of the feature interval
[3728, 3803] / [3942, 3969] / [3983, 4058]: 1.2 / 7.29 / 12.4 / 11.1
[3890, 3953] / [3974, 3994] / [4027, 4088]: 1.9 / 12.1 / 12.1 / 12.1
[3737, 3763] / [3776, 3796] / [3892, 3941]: -3.5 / 7.25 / 12.2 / 8.32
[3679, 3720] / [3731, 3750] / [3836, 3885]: 1.2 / 4.9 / 11.2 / 6.5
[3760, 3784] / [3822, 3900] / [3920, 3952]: 5.6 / 8.09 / 12.8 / 10.7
